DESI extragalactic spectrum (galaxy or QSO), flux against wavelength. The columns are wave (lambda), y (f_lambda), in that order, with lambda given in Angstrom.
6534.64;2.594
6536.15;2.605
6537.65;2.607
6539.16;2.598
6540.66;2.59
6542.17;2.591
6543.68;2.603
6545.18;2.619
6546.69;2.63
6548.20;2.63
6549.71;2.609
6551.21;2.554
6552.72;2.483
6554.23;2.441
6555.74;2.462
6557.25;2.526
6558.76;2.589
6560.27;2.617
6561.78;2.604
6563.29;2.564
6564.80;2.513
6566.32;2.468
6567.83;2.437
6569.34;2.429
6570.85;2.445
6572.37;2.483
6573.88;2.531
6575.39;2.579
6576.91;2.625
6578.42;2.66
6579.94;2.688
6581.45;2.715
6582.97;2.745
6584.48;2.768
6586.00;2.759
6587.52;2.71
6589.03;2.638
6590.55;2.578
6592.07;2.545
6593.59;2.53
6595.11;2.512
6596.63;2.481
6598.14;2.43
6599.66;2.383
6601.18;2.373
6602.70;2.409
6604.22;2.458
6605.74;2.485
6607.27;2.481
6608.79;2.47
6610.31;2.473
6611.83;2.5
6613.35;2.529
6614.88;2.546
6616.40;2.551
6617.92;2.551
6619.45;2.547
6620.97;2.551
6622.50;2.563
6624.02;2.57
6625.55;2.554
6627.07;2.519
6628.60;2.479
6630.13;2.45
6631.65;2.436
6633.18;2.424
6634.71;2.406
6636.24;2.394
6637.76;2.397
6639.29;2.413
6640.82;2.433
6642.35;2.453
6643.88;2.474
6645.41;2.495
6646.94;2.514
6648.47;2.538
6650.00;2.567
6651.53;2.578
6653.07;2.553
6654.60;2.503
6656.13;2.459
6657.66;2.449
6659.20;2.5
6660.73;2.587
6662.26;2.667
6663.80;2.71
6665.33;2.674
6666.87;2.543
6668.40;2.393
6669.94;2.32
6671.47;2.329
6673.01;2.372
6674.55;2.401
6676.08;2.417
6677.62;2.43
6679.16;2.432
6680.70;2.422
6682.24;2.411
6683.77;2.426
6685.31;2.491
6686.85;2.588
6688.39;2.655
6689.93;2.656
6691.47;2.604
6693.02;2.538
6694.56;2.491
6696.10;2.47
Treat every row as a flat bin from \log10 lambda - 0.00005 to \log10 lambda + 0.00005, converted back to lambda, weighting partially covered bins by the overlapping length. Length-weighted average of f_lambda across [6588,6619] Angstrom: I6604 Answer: 2.5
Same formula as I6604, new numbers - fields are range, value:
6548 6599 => 2.57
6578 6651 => 2.52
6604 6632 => 2.51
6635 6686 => 2.48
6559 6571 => 2.52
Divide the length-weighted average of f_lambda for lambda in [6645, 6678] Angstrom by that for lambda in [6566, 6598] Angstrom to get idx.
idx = 0.97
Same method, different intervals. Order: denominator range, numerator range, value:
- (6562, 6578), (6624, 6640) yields 0.98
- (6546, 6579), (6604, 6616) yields 0.98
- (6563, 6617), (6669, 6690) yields 0.96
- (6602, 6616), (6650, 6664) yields 1.03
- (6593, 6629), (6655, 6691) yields 1.00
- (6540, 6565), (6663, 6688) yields 0.96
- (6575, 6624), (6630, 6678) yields 0.97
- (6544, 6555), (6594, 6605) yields 0.95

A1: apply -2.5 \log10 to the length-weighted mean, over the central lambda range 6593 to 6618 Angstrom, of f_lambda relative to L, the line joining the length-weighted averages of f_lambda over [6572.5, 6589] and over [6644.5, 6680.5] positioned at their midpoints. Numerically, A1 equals 0.06 mag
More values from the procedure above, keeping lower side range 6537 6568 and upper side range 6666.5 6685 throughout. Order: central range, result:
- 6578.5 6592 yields -0.07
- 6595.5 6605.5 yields 0.03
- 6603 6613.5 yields 0.01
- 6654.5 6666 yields -0.06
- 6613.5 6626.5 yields -0.03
